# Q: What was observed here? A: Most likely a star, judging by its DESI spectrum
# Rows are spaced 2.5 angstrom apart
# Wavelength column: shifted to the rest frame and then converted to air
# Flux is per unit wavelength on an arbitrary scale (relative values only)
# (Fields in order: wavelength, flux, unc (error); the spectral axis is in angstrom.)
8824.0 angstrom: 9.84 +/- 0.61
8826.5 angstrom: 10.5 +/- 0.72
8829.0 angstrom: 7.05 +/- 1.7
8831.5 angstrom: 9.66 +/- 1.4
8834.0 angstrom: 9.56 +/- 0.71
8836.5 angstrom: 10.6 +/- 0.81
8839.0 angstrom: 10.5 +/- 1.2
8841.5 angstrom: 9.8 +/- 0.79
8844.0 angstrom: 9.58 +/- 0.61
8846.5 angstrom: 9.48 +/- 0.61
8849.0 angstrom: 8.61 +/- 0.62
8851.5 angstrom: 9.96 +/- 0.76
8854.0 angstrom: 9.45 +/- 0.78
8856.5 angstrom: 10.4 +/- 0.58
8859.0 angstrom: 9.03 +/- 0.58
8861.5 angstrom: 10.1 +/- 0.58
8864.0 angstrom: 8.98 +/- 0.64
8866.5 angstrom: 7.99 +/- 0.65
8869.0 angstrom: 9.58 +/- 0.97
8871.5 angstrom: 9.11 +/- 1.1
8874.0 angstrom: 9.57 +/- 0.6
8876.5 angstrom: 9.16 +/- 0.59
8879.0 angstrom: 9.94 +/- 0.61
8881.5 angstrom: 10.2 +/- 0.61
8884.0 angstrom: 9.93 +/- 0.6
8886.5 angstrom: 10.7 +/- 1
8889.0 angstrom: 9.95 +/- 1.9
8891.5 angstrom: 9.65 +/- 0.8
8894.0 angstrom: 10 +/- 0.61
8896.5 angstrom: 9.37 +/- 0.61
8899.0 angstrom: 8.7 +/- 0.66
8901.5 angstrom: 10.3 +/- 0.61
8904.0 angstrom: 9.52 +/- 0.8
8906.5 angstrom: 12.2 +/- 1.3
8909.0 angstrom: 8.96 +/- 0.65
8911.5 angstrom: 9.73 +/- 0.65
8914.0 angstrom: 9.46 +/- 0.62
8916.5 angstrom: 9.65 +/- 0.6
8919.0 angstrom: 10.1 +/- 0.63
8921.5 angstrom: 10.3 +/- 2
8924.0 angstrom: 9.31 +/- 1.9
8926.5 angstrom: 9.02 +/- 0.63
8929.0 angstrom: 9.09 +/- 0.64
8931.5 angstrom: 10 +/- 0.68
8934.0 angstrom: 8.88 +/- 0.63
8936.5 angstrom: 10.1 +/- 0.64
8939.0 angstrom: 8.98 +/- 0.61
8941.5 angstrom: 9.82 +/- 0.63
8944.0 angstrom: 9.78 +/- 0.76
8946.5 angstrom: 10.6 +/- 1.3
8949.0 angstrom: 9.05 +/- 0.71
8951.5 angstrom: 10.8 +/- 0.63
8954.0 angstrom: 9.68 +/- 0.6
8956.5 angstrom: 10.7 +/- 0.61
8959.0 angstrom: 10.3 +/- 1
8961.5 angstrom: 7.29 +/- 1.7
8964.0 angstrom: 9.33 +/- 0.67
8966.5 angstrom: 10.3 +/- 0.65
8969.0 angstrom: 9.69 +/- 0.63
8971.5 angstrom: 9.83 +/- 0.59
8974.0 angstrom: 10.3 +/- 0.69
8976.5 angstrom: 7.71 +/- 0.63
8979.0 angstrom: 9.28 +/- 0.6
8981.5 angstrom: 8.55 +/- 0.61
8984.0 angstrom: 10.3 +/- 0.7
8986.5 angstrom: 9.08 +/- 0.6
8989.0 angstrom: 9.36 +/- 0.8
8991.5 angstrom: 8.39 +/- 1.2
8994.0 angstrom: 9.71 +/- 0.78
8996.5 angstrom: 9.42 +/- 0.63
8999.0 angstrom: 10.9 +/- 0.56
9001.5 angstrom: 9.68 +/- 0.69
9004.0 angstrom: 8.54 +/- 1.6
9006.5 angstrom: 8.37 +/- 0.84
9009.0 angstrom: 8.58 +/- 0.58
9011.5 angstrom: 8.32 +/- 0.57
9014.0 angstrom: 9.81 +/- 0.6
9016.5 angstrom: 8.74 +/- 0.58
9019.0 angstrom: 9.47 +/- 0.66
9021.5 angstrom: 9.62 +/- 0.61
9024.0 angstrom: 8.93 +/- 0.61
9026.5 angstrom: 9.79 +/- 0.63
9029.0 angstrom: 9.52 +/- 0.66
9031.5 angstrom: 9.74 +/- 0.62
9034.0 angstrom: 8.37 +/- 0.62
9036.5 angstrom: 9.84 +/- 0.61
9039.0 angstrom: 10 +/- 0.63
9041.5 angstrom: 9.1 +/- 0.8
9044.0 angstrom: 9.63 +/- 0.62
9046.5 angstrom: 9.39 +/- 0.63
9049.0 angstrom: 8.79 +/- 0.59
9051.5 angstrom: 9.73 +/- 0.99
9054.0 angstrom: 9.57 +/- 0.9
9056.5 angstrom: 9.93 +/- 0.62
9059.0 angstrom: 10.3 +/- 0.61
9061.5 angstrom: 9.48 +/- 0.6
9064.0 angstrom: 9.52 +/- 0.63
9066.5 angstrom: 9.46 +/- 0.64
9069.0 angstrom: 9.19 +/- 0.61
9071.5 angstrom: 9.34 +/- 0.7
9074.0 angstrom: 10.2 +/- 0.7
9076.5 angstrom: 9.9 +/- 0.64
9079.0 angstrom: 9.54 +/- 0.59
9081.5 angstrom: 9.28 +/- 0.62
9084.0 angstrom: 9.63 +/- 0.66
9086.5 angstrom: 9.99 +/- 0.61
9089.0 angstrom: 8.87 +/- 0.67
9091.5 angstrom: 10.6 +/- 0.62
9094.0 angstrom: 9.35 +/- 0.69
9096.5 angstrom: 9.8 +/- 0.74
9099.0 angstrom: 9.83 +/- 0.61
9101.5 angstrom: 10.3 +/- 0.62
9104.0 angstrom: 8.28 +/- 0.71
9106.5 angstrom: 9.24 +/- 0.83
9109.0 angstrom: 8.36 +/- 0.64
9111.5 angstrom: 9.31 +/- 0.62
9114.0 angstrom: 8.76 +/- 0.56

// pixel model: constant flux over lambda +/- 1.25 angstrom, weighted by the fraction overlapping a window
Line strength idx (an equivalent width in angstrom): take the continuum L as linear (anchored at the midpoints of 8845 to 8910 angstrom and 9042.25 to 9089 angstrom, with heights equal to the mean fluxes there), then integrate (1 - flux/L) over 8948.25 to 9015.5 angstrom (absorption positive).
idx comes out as 1.6 angstrom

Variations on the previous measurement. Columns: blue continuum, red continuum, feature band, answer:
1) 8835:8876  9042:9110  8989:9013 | 1.0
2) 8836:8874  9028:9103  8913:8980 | -0.3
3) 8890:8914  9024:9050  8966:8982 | 0.4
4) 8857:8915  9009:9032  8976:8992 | 0.6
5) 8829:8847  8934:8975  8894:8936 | 0.2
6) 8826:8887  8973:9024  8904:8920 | -1.0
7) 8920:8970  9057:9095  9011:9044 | 1.0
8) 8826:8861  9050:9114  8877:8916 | -1.3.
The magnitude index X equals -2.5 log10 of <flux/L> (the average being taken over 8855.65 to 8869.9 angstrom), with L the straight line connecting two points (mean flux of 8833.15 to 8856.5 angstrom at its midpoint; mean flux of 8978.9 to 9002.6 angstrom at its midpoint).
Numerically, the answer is 0.048 mag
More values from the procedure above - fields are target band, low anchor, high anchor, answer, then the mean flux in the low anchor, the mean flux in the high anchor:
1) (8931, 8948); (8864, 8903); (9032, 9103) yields -0.01 mag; 9.59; 9.6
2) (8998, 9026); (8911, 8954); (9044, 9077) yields 0.05 mag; 9.69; 9.59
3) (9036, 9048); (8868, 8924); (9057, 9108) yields 0.01 mag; 9.81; 9.6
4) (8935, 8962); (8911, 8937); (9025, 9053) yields -0.03 mag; 9.59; 9.44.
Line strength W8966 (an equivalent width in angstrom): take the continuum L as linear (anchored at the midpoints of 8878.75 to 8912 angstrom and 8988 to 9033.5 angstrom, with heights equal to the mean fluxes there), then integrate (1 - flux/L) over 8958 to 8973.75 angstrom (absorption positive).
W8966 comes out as 0.0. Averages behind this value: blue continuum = 9.94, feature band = 9.5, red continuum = 9.26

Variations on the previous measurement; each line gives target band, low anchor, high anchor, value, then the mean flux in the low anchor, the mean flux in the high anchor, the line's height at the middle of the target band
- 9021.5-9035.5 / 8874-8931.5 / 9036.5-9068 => 0.4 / 9.78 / 9.58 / 9.61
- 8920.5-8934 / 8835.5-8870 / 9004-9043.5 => -0.1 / 9.57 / 9.2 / 9.41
